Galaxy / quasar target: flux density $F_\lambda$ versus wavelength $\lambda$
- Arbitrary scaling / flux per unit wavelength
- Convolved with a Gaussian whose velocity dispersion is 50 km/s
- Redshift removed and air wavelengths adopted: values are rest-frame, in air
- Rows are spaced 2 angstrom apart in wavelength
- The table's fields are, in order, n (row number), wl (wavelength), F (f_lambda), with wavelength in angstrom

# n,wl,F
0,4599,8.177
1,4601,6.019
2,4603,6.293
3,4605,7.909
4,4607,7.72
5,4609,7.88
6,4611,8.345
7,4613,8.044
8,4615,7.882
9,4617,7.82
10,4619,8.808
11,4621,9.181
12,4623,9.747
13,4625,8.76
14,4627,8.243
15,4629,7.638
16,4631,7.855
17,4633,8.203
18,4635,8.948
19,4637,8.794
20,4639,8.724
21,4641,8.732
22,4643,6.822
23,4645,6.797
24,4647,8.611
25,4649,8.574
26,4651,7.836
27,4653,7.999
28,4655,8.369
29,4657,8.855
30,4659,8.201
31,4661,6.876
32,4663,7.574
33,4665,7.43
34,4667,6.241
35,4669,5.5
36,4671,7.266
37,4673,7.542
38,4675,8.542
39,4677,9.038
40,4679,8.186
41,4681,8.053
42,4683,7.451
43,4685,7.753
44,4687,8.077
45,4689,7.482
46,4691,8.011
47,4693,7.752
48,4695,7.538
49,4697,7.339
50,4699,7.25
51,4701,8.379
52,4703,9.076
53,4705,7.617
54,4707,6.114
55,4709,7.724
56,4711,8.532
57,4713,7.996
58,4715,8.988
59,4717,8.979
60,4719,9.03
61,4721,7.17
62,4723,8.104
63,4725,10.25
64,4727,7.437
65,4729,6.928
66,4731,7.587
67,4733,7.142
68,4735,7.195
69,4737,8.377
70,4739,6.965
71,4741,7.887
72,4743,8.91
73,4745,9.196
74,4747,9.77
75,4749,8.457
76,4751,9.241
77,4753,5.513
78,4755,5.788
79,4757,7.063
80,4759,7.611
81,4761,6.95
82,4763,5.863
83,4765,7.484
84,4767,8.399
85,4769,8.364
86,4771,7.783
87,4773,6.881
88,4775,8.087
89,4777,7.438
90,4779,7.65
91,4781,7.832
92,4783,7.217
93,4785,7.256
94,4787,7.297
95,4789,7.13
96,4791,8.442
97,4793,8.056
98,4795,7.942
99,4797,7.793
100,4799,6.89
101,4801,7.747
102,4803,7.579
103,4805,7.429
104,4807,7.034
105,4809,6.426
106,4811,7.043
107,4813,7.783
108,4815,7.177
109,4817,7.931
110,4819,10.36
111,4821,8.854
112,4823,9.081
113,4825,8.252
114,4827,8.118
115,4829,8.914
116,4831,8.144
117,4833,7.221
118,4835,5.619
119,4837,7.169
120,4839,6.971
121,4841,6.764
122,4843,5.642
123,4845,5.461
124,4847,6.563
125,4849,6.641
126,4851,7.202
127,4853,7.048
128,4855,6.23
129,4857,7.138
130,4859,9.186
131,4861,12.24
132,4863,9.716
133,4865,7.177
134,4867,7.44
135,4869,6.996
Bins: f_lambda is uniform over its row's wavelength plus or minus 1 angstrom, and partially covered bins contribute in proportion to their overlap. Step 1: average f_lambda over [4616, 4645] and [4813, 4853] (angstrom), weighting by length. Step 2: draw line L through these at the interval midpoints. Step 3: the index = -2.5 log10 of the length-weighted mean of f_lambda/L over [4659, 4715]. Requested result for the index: 0.06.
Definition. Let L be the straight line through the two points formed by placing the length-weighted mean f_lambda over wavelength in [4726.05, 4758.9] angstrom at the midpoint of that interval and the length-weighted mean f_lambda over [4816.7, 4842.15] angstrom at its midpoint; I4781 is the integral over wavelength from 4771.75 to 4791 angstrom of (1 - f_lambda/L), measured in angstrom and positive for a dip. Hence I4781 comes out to 0.8 angstrom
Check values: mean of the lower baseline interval 7.71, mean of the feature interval 7.48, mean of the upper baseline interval 7.94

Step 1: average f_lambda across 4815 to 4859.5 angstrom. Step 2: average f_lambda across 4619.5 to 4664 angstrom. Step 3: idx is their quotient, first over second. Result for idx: 0.9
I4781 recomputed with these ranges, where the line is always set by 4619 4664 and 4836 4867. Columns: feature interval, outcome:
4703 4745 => -0.4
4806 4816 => 0.6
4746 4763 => 0.8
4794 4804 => 0.0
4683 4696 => 0.5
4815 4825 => -1.7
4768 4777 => 0.0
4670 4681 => 0.0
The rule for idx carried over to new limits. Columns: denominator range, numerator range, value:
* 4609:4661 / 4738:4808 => 0.92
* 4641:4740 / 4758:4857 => 0.95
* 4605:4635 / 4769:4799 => 0.92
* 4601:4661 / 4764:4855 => 0.92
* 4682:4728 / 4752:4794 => 0.92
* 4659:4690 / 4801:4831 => 1.06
